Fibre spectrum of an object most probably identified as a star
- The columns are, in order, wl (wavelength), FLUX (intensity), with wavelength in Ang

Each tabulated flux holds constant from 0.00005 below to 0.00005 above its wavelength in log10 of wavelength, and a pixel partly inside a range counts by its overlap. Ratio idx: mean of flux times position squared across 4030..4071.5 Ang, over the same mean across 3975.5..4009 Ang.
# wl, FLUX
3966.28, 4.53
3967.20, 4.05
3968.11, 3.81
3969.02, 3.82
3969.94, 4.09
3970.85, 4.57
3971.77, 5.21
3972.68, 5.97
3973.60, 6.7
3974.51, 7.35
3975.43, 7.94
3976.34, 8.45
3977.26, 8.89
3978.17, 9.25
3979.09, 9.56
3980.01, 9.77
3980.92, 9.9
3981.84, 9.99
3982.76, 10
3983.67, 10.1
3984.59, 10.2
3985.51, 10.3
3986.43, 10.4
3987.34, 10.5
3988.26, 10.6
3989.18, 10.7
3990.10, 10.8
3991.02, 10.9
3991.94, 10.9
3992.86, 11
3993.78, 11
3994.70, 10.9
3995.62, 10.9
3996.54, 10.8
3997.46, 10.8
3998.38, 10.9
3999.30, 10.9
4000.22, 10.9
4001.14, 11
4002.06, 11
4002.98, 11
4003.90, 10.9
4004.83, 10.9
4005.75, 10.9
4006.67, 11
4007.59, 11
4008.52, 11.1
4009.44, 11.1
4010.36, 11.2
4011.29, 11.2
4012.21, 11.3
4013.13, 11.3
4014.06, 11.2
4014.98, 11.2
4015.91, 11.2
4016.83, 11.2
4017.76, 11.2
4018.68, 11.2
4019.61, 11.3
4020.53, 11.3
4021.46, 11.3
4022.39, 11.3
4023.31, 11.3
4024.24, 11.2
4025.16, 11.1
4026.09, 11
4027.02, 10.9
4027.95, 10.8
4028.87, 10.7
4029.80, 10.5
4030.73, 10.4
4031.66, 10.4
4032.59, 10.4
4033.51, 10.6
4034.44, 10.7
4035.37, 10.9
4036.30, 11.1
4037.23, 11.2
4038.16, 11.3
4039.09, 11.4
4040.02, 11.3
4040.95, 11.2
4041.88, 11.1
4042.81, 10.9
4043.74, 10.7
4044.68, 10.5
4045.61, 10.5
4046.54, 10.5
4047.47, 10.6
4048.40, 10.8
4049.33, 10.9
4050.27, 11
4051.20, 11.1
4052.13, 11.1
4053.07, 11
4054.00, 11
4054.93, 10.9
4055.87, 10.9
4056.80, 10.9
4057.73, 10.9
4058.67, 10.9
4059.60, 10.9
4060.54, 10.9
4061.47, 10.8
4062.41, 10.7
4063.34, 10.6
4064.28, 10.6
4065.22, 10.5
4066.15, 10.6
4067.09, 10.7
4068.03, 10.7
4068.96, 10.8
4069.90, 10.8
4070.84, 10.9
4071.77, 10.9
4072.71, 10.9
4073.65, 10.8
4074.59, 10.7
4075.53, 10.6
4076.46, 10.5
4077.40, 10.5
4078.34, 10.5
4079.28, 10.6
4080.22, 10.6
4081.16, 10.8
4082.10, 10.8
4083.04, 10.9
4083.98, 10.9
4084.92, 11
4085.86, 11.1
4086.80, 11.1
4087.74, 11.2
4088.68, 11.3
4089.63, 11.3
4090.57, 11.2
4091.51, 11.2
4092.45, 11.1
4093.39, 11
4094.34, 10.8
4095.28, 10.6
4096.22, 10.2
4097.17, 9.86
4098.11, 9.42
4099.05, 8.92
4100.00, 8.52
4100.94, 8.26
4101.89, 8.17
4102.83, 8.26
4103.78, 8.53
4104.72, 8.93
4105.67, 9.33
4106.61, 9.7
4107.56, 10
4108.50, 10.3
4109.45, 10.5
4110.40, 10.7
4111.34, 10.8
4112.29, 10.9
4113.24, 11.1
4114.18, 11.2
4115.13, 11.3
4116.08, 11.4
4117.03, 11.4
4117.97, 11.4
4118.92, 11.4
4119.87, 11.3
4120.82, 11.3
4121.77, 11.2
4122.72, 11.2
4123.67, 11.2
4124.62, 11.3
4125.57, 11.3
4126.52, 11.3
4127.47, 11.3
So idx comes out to 1.1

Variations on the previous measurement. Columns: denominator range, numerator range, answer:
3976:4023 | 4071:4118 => 1.02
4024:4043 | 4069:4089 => 1.01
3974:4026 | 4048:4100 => 1.05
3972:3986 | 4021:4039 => 1.26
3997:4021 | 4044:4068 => 1.00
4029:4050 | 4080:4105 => 0.97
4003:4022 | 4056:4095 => 1.00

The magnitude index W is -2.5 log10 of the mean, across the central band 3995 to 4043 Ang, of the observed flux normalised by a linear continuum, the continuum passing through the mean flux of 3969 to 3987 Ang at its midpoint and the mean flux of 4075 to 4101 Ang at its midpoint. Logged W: -0.21 mag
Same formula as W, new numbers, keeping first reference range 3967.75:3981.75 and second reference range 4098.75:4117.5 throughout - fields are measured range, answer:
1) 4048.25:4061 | -0.24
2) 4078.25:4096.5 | -0.15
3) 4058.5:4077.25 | -0.18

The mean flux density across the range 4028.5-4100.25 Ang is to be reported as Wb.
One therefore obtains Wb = 10.8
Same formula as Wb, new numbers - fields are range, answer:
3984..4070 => 10.9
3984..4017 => 10.9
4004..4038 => 11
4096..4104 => 8.87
